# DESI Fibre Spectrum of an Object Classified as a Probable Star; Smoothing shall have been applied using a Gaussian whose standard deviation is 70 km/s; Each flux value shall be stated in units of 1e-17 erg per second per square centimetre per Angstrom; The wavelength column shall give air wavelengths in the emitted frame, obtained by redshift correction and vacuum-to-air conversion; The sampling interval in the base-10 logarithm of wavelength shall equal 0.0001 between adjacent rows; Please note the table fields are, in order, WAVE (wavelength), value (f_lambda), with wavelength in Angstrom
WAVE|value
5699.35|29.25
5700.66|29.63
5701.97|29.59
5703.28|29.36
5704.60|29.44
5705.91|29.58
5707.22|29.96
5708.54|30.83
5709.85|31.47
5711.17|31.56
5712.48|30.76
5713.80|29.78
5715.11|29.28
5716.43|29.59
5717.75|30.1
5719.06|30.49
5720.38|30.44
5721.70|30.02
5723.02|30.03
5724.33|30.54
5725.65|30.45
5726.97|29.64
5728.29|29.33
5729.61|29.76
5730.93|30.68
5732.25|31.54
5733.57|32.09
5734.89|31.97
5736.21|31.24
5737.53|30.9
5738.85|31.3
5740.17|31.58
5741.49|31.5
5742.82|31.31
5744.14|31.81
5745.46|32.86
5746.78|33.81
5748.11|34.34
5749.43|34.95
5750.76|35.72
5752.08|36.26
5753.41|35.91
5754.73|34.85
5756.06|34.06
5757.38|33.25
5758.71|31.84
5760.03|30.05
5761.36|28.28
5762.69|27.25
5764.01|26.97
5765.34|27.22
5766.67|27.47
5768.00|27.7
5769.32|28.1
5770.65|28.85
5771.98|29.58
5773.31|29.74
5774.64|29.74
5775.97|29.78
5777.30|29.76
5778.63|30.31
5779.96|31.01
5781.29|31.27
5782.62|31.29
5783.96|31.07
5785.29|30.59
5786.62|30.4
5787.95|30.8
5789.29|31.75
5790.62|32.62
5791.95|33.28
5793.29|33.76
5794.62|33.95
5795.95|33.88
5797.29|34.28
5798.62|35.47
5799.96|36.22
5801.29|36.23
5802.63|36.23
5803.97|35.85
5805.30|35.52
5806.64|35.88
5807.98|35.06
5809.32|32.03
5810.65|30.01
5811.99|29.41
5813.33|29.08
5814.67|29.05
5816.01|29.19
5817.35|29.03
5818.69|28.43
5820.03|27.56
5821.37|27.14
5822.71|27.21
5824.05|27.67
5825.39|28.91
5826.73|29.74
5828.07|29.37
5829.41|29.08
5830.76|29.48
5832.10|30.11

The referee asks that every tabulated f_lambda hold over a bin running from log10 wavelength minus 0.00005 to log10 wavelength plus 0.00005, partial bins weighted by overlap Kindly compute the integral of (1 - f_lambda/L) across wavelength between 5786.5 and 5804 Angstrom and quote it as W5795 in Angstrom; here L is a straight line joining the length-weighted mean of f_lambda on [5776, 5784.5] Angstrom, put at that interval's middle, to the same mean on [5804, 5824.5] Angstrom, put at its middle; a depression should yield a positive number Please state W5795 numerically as -1.95 Angstrom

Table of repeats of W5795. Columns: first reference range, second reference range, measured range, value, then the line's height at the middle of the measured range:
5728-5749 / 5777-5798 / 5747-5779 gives 0.9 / 31.8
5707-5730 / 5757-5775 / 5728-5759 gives -3.3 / 29.5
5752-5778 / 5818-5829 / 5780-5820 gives -4.5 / 29.1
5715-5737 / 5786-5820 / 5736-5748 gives -0.4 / 30.9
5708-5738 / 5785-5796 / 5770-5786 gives 0.9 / 32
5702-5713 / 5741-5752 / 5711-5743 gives 1.3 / 31.9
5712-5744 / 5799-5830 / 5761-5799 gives 0.4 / 30.9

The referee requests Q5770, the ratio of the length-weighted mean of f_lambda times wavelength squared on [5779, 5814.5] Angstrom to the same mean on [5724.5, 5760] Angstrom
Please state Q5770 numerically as 1.04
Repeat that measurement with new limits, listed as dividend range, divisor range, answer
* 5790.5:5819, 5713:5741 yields 1.11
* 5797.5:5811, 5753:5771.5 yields 1.18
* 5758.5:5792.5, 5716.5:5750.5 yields 0.97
